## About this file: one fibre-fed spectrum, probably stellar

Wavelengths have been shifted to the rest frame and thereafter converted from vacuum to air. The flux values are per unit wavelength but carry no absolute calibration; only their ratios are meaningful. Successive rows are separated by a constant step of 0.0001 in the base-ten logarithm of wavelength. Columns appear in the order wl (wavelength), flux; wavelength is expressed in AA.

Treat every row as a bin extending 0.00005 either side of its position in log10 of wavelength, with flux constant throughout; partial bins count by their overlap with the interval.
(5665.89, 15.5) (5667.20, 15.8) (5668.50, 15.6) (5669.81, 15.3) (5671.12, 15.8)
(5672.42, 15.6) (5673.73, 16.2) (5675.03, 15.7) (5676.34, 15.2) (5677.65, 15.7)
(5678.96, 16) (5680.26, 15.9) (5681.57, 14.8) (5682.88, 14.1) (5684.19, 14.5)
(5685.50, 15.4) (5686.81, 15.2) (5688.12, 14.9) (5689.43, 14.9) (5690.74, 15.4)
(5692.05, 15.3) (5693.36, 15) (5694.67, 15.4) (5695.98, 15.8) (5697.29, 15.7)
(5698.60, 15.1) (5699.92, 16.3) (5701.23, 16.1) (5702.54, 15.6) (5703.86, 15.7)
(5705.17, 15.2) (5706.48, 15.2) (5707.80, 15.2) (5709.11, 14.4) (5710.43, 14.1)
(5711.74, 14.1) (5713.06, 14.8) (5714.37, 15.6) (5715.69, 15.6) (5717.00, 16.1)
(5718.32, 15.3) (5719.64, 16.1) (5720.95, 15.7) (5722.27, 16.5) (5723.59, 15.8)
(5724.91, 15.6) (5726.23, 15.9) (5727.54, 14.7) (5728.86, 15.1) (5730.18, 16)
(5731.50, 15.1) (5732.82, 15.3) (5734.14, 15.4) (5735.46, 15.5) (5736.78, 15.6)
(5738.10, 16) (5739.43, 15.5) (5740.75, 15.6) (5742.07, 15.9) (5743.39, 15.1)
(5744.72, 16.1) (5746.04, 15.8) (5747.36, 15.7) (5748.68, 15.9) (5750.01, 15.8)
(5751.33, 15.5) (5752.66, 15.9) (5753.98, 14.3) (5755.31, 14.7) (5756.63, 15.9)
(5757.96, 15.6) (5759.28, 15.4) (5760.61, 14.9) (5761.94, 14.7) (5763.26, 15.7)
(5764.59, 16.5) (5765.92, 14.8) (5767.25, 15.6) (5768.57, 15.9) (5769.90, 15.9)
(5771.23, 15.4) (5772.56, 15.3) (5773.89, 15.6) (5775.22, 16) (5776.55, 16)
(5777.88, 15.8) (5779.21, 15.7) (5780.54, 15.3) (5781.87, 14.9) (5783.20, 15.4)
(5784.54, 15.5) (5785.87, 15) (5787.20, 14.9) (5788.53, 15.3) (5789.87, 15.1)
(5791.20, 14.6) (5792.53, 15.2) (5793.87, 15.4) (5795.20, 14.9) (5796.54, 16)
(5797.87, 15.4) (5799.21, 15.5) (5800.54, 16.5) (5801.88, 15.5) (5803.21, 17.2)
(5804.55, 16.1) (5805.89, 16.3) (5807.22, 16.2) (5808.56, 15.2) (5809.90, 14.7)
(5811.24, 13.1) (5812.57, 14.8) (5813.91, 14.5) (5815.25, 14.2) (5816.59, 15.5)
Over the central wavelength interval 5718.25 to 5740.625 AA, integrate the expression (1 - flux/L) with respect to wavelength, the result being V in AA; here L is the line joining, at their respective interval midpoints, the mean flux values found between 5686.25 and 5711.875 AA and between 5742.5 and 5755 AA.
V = -0.2 AA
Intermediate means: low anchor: 15.3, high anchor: 15.5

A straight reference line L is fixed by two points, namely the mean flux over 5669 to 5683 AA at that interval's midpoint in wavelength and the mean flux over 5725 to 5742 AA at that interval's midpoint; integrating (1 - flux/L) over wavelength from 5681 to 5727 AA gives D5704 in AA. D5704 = 0.6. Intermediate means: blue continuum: 15.5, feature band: 15.3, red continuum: 15.5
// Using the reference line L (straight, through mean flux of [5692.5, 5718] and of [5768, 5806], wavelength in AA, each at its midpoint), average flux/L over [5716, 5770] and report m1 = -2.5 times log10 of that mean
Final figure -0.01 mag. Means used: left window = 15.3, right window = 15.6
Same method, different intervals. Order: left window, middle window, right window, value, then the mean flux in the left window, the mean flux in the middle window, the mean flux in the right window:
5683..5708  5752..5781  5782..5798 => -0.02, 15.3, 15.5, 15.2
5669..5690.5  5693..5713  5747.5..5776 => 0.01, 15.3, 15.2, 15.5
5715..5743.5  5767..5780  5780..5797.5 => -0.03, 15.6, 15.7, 15.2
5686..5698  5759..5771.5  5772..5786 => 0.00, 15.3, 15.5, 15.5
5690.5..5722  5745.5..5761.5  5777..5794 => -0.01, 15.4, 15.4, 15.2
